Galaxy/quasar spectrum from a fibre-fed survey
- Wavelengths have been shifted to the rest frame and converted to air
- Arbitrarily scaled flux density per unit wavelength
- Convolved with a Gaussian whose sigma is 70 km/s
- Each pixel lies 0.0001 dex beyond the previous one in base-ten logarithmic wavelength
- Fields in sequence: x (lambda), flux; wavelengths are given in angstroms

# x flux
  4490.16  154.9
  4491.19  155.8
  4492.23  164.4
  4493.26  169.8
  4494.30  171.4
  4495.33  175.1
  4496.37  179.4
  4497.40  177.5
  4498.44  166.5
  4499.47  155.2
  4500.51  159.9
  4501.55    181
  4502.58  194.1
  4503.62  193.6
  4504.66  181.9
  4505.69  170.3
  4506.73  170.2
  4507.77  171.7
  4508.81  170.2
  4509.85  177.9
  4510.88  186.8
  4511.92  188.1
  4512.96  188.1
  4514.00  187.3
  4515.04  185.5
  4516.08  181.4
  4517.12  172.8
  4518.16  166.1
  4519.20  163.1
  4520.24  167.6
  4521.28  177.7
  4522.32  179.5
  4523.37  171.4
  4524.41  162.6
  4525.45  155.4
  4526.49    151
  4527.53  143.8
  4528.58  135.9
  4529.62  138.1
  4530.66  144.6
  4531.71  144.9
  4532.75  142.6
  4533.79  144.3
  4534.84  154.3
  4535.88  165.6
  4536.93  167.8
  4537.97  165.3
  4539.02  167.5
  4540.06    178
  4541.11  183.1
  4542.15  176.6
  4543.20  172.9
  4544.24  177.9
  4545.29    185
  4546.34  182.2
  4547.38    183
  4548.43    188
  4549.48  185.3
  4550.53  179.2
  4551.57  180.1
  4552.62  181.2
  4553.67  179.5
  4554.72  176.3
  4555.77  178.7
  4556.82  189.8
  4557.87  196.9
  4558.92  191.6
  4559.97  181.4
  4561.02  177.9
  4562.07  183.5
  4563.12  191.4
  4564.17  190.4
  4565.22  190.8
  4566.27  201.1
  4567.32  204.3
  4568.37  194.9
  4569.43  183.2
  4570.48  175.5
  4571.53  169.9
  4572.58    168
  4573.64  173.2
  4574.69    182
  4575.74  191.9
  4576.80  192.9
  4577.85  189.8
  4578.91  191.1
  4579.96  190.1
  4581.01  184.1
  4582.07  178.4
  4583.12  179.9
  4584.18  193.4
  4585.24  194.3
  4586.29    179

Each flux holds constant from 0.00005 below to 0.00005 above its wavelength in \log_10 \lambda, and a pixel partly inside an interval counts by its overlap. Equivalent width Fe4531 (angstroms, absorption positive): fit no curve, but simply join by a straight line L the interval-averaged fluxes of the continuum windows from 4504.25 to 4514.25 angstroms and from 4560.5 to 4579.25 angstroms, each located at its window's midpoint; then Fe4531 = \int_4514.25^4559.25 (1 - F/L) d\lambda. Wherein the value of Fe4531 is 3.0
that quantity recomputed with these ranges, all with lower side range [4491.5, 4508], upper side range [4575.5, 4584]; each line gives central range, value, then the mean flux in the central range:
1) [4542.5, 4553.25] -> 0.0 angstroms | 181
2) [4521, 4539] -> 2.3 angstroms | 156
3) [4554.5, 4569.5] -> -0.4 angstroms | 189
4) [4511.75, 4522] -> -0.1 angstroms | 177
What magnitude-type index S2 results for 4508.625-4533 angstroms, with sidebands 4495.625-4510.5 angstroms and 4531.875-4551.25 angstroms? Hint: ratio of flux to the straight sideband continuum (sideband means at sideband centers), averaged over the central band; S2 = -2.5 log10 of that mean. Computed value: 0.05 mag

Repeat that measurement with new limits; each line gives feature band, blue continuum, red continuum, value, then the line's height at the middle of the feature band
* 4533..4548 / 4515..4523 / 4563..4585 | 0.05 mag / 178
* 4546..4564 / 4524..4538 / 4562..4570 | -0.03 mag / 180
